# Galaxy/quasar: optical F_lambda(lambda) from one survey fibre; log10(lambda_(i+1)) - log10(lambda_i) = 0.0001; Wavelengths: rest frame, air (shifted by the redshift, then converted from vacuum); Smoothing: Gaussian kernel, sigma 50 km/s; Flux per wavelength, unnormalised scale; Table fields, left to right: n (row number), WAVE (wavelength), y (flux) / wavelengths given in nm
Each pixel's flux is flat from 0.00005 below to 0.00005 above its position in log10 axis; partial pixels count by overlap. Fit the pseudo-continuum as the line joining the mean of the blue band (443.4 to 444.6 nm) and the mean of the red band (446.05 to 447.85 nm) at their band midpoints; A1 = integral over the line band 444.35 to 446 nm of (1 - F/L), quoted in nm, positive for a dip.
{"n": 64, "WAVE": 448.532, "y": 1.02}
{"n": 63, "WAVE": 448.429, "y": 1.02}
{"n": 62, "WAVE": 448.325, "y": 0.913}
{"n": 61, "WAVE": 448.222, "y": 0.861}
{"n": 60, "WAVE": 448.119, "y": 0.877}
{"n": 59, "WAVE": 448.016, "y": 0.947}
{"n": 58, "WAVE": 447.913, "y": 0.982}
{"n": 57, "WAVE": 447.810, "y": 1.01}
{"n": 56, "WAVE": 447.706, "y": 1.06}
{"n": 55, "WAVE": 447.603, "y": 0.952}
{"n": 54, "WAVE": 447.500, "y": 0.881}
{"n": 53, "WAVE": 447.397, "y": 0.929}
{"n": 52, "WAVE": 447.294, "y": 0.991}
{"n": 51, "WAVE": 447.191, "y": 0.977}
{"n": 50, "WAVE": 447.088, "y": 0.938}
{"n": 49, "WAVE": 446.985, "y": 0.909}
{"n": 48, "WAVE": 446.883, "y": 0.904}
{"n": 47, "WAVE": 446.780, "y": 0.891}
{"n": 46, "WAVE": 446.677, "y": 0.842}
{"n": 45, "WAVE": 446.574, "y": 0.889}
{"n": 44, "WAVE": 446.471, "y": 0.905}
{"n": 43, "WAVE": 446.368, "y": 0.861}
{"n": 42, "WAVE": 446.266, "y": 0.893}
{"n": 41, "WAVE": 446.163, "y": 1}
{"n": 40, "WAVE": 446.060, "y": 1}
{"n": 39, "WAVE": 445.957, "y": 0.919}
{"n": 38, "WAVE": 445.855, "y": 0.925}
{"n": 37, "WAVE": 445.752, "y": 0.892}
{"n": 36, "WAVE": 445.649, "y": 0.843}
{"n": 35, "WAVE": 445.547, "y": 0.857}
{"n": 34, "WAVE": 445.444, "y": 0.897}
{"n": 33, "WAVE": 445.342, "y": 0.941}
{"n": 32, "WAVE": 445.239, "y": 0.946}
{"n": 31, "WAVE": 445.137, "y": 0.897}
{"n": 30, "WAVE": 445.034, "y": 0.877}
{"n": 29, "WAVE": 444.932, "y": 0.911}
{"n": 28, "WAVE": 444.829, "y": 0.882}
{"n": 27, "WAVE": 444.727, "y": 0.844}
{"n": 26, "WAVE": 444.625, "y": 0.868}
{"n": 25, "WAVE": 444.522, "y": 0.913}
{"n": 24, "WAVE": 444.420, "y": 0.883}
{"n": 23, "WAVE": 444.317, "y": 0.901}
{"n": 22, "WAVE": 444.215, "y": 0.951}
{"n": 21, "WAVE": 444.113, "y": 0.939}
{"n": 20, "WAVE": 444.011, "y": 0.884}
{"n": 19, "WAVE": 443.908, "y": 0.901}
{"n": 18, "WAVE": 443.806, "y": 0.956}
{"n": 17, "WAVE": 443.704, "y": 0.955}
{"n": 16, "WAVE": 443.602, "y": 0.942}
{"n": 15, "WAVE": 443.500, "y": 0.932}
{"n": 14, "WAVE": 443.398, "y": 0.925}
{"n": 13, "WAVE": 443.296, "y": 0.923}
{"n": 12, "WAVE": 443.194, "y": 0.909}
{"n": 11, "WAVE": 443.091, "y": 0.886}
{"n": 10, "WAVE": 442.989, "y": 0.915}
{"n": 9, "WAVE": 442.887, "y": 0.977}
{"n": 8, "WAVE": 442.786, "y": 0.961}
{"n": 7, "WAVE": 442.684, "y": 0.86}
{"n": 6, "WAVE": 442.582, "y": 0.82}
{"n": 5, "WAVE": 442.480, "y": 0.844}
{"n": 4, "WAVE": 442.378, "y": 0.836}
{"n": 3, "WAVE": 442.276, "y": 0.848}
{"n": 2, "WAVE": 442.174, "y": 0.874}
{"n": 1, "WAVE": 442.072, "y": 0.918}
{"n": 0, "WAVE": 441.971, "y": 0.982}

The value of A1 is 0.059 nm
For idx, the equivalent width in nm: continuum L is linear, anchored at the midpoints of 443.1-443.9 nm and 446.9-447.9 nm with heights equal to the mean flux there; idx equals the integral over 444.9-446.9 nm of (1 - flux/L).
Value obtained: 0.093 nm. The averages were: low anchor 0.93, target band 0.904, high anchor 0.96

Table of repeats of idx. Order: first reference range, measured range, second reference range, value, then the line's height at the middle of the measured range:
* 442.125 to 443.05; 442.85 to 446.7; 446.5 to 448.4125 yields -0.03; 0.904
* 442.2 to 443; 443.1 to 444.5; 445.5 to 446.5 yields -0.05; 0.891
